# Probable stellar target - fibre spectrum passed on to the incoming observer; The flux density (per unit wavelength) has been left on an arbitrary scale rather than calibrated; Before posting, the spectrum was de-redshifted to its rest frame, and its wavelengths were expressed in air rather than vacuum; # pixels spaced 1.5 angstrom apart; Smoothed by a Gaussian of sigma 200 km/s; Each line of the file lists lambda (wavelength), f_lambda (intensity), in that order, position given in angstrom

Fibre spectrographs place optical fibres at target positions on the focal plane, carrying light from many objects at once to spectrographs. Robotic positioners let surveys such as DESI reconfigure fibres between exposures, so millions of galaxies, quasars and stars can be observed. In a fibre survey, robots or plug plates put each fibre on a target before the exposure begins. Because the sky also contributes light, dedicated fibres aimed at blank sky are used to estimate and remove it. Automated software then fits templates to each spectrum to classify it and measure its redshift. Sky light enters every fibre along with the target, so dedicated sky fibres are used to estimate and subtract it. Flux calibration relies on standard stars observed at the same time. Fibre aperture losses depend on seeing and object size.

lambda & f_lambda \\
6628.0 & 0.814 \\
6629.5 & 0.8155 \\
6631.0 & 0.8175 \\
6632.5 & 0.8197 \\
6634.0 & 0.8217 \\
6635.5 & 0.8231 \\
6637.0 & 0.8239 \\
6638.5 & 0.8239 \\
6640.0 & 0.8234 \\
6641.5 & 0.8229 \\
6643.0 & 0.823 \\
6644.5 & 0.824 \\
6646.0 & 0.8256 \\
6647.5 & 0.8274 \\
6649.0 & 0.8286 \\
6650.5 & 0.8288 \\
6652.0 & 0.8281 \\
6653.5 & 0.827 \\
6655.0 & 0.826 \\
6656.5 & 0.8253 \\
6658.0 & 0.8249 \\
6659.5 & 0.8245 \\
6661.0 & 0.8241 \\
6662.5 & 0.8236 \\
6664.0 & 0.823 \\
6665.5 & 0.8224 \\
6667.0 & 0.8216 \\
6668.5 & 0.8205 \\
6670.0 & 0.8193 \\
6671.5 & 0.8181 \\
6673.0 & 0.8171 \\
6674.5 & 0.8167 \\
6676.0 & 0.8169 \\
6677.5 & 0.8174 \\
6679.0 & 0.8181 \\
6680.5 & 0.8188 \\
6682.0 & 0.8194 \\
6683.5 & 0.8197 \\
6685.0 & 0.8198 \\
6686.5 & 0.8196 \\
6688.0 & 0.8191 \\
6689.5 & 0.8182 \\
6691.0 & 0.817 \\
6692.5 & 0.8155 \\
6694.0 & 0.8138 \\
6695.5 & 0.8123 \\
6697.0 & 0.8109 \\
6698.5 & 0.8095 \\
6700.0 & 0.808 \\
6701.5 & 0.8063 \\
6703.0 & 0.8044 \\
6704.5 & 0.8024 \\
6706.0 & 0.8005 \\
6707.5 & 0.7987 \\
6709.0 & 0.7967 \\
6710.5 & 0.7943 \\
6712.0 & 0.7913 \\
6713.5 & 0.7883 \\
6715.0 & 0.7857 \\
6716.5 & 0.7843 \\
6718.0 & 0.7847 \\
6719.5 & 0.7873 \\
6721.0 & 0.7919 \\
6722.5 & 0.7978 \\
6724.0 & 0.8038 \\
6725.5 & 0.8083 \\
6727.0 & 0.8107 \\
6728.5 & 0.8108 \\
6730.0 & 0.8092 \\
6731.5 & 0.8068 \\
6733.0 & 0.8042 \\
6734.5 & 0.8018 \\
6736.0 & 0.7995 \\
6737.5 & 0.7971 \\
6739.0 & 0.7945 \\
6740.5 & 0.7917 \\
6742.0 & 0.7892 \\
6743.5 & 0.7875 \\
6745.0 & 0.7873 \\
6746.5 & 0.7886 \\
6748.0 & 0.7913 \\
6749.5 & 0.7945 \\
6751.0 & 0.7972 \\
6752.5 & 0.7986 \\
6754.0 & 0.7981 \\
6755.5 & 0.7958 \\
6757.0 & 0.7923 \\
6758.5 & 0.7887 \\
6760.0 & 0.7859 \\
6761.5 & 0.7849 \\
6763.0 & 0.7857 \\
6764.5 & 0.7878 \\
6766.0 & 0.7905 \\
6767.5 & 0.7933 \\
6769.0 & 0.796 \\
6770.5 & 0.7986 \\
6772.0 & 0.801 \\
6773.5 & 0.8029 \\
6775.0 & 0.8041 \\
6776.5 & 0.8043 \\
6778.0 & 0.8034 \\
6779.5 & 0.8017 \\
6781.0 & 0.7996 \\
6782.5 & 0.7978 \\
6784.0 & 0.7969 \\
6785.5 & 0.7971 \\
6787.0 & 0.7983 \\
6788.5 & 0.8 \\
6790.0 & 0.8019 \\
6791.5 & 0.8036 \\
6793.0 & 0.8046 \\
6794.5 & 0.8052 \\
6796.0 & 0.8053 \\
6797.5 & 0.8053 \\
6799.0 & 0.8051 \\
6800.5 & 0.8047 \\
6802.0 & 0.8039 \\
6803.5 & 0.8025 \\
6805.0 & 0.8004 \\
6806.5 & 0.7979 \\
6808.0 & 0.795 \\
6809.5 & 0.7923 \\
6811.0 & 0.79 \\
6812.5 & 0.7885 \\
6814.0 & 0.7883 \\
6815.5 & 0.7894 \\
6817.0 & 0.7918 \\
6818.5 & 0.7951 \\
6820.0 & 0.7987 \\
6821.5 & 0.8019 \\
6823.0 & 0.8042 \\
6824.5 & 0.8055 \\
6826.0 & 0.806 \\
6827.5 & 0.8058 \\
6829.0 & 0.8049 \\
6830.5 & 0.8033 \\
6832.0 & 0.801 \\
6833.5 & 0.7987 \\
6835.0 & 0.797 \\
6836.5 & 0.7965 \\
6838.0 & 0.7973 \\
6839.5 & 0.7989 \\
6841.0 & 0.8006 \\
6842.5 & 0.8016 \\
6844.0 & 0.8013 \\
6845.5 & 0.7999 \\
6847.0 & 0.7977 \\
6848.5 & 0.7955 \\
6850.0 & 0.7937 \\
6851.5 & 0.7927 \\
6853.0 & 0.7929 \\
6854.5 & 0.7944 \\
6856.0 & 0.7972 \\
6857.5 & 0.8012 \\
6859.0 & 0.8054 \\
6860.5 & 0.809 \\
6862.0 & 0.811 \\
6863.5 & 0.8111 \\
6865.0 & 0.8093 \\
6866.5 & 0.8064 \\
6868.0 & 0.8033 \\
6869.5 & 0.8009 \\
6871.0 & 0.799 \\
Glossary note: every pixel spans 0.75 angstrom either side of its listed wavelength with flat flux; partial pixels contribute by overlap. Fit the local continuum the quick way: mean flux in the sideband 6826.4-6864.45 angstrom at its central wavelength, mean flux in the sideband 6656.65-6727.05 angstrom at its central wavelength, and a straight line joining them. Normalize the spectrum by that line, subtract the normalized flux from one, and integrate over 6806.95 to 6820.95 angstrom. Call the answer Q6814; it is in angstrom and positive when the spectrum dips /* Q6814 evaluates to 0.2 angstrom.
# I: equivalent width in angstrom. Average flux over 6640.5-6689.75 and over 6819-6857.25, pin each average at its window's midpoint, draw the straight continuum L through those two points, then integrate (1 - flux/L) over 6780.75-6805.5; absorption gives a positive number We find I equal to 0.1 angstrom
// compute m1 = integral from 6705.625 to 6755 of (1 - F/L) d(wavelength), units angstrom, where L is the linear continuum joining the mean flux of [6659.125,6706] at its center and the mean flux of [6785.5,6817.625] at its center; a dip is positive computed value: 0.8 angstrom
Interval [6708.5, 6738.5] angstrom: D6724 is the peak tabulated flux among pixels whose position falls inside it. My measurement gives 0.8108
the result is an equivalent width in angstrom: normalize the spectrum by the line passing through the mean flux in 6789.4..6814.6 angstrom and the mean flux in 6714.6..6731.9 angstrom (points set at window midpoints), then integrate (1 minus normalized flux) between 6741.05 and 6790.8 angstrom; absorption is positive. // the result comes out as 0.2 angstrom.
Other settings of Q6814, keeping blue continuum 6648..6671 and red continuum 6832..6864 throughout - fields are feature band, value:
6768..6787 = 0.2 angstrom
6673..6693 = 0.1 angstrom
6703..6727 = 0.6 angstrom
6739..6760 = 0.5 angstrom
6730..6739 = 0.1 angstrom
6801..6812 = 0.1 angstrom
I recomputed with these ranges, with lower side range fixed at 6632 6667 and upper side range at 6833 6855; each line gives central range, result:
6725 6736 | 0.09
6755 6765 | 0.25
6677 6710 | 0.26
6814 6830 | 0.01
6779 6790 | 0.09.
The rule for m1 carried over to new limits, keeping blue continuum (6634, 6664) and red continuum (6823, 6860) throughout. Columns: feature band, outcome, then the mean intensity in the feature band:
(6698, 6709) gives 0.2 angstrom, 0.804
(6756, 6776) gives 0.4 angstrom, 0.793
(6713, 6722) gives 0.3 angstrom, 0.787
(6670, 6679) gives 0.0 angstrom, 0.817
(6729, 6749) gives 0.4 angstrom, 0.796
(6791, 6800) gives 0.0 angstrom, 0.805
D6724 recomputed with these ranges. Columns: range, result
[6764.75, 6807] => 0.8053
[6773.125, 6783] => 0.8043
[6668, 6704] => 0.8205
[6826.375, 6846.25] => 0.8058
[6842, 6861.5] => 0.809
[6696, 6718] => 0.8109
